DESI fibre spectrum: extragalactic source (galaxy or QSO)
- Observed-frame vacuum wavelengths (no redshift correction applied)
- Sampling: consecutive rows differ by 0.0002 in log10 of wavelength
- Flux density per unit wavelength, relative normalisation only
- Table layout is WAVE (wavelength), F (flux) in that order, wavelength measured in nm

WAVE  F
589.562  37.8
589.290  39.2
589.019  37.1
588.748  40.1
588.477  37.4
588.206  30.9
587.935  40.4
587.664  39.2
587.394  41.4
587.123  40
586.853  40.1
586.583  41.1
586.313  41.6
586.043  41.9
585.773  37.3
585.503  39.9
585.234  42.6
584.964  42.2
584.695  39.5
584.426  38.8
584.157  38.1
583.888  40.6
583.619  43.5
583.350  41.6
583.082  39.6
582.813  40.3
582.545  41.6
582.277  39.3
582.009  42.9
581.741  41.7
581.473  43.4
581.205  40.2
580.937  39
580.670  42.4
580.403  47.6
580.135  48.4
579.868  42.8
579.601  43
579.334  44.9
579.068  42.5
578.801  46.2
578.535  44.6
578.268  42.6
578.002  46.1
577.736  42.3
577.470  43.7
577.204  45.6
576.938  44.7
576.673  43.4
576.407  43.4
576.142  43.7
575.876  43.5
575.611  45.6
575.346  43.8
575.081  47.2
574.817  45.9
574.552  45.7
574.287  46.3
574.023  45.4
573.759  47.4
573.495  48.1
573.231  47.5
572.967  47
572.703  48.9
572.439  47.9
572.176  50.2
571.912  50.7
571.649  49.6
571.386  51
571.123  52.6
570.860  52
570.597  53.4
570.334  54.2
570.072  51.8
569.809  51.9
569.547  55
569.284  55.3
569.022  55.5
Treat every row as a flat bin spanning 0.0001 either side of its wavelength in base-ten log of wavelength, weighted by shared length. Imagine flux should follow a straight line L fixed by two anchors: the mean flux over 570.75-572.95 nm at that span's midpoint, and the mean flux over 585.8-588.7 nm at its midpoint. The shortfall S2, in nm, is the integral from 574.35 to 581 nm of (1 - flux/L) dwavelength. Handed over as 0.235 nm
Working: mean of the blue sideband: 50.2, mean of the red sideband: 39.3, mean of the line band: 44.4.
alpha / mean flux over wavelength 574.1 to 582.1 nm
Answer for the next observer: 44.1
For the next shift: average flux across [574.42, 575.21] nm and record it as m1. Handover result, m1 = 46.3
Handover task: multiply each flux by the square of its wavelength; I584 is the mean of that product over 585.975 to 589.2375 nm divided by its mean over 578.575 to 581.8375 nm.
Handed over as 0.9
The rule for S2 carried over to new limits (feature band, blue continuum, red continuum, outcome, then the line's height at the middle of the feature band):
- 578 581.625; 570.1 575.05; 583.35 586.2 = 0.02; 44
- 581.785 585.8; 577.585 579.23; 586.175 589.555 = 0.05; 41.2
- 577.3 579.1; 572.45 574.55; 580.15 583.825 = 0.01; 44.3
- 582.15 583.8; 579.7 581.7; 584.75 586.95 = 0.05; 42.2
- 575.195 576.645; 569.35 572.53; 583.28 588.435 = 0.12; 47.9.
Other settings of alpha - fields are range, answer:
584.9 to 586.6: 40.9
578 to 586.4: 42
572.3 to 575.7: 46.7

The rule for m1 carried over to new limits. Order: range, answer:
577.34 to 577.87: 43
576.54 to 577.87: 43.9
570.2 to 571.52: 52.6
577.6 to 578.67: 43.9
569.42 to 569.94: 53.5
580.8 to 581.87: 41.1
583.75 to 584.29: 39.4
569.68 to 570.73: 52.8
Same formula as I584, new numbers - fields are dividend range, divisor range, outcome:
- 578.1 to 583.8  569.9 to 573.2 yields 0.87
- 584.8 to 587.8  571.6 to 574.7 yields 0.89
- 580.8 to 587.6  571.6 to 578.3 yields 0.91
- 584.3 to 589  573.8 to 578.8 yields 0.92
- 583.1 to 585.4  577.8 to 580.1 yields 0.94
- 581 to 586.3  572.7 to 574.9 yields 0.90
